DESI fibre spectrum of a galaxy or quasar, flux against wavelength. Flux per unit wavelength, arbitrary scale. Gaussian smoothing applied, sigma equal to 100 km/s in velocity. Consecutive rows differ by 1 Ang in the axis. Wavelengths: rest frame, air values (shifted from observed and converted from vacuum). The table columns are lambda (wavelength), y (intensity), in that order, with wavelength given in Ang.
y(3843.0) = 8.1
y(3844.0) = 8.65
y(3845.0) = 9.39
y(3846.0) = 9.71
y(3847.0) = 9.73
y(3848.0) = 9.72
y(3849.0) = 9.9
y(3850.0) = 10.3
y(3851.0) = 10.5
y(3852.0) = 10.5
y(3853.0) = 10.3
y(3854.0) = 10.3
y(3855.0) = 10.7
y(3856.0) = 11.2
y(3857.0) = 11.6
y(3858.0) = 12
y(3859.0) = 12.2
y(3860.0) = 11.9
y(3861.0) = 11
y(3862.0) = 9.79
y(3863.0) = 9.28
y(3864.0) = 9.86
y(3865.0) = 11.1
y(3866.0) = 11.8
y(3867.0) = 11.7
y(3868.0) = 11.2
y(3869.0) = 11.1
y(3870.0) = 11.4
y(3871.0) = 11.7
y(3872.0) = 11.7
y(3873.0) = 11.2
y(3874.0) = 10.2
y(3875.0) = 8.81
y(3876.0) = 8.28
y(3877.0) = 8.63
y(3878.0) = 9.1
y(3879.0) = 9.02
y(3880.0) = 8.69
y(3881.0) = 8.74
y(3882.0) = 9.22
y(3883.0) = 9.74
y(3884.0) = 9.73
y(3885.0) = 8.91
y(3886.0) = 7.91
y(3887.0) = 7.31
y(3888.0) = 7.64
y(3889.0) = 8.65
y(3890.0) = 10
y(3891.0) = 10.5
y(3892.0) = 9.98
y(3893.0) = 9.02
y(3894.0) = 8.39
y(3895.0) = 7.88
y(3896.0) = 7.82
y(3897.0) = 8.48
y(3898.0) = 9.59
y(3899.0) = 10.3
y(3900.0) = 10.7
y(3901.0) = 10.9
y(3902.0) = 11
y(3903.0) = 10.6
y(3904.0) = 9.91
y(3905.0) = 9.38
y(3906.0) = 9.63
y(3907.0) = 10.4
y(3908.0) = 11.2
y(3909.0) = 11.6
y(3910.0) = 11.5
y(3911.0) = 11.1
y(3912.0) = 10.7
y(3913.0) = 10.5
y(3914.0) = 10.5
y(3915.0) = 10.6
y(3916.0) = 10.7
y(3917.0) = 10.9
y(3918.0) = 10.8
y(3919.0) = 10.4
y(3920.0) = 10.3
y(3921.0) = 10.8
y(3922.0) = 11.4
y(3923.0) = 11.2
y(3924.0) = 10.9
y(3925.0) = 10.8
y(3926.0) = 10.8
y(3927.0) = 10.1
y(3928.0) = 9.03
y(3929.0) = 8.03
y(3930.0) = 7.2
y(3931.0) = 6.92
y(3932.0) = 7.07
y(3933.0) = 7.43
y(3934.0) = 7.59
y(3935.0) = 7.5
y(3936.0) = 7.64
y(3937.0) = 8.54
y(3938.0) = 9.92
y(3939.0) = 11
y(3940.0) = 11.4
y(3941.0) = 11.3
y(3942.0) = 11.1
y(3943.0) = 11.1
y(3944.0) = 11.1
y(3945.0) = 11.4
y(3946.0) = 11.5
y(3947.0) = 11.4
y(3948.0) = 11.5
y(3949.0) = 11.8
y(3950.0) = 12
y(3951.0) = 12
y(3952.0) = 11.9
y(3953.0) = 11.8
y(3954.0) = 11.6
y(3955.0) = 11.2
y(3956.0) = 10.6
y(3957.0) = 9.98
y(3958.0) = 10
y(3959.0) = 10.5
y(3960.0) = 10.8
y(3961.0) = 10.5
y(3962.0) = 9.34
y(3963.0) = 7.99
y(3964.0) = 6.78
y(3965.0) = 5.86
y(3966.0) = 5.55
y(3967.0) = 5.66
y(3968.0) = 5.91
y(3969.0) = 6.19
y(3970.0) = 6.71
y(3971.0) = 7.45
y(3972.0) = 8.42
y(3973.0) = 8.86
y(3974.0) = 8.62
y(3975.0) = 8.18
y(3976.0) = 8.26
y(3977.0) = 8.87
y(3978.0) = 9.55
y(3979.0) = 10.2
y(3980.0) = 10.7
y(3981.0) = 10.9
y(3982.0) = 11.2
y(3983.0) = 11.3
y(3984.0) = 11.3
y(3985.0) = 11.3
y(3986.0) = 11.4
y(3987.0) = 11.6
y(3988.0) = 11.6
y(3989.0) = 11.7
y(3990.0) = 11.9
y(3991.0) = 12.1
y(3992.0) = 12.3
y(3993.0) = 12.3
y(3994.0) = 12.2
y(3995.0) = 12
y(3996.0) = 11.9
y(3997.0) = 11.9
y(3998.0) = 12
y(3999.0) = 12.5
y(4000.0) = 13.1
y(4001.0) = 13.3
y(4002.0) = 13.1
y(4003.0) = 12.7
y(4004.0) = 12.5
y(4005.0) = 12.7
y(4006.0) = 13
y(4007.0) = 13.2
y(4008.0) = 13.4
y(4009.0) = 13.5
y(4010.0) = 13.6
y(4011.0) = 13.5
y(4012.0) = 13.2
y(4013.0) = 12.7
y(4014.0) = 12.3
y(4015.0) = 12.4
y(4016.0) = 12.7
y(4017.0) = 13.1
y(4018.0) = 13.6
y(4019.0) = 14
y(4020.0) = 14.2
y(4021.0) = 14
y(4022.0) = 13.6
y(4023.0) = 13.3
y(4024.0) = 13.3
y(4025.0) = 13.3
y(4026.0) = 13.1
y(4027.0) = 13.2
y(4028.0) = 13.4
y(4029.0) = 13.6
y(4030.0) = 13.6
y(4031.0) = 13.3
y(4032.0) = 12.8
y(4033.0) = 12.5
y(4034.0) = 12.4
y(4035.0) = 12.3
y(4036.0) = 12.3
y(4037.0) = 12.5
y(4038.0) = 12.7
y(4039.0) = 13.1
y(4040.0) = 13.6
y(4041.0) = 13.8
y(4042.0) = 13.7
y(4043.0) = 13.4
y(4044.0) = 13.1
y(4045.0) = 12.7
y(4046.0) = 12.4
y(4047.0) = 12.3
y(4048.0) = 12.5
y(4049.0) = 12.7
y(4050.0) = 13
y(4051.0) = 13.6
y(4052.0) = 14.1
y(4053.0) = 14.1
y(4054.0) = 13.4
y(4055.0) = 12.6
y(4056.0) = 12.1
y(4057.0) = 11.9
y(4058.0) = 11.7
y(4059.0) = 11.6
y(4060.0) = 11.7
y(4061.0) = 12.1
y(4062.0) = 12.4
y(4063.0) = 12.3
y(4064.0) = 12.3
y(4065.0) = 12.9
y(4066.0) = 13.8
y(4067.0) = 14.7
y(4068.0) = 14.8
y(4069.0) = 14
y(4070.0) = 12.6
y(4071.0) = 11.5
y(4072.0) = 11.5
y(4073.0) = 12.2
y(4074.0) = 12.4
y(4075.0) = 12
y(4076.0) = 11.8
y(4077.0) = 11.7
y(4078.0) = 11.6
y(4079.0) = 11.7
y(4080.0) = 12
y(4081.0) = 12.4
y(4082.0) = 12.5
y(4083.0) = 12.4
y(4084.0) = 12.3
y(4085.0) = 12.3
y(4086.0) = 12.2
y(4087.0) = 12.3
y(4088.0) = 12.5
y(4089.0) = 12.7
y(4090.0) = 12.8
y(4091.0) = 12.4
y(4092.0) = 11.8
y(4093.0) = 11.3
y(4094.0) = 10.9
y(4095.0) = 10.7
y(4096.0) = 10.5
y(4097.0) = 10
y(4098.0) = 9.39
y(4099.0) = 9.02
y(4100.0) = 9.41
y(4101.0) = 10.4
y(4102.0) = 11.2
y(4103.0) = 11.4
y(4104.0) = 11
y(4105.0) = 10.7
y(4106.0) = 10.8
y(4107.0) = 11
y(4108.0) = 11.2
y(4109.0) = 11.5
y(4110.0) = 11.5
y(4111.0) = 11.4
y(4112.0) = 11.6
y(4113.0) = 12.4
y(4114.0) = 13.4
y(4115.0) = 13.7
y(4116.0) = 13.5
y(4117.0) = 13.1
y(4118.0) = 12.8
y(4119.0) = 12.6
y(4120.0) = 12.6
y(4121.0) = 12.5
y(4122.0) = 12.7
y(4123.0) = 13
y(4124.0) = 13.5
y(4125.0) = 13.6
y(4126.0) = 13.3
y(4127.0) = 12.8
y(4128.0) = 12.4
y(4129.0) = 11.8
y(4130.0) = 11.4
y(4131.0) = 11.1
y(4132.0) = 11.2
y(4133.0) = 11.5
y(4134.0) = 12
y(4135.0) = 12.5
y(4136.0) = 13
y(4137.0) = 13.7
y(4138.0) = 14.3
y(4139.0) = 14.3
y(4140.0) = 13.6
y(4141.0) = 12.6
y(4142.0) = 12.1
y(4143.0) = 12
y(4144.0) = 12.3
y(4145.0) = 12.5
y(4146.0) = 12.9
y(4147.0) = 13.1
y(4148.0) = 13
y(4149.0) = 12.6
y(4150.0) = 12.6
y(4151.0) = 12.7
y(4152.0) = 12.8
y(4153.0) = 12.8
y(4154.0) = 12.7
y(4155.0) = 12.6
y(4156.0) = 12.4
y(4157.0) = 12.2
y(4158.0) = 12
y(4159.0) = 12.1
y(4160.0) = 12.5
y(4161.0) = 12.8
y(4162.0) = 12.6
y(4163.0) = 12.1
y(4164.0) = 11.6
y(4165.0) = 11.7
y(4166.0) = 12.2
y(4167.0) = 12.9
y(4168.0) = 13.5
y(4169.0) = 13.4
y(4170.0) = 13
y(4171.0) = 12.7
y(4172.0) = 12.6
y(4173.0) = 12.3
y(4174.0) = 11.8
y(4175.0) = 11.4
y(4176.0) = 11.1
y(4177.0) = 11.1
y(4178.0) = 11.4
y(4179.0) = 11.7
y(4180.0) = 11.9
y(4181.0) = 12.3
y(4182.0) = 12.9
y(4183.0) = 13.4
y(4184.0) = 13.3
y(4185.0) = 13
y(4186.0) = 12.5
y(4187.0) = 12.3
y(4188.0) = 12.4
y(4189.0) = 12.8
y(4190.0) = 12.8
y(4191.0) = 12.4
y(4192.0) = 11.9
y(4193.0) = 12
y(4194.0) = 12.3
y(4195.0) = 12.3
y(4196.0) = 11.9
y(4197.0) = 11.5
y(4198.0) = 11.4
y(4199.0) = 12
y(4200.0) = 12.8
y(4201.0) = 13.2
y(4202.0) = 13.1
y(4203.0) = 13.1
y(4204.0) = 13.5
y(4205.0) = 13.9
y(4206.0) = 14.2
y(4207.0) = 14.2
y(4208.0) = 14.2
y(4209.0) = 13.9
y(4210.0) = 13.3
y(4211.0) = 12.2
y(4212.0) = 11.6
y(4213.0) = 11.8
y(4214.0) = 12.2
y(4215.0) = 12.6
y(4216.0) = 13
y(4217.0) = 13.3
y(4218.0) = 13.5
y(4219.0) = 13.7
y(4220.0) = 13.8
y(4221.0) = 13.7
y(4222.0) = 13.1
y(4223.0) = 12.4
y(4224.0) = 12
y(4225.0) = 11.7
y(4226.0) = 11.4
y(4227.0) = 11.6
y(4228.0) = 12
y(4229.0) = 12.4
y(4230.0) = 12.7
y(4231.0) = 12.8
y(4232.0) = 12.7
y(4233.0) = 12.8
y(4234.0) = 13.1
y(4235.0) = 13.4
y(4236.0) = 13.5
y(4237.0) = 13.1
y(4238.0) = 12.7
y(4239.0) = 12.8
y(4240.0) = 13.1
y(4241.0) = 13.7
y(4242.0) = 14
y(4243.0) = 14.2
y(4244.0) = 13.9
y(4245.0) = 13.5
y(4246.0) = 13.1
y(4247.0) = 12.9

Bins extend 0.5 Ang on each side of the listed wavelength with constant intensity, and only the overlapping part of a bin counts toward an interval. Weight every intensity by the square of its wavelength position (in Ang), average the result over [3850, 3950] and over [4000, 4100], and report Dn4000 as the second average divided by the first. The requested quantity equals 1.3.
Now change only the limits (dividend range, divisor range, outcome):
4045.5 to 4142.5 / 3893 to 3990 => 1.34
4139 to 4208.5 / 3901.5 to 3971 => 1.43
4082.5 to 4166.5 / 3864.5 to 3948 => 1.37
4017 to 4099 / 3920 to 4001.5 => 1.31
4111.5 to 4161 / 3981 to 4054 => 1.05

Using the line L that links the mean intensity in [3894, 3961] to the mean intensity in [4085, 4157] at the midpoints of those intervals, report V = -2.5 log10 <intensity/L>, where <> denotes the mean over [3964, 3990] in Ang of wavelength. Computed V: 0.18 mag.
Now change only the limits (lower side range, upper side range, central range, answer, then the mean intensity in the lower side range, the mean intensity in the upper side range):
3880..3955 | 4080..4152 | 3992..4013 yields -0.17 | 10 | 12.1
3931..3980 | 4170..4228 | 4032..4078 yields -0.19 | 9.4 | 12.6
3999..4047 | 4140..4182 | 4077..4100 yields 0.11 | 13.1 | 12.4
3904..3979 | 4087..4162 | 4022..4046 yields -0.19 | 9.72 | 12.1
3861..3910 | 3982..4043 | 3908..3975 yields 0.14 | 9.82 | 12.8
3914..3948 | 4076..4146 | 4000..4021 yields -0.21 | 9.97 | 12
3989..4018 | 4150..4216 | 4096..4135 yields 0.07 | 12.7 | 12.5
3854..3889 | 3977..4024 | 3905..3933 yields 0.08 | 10.1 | 12.4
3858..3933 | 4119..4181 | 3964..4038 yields -0.05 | 9.96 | 12.5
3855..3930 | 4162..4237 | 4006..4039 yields -0.18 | 10.1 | 12.6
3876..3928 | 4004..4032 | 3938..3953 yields -0.03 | 9.87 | 13.3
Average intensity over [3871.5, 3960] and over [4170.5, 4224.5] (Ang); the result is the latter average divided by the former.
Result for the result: 1.26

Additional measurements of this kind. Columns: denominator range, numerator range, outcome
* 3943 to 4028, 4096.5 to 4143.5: 1.07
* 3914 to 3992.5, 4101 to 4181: 1.25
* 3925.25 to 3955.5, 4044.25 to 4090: 1.24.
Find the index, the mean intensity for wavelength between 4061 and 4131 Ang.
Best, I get 12.1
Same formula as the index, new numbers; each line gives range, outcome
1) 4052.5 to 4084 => 12.5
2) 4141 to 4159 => 12.5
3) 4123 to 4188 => 12.5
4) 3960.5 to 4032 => 11.4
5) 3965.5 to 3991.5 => 9.44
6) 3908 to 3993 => 9.99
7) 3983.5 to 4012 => 12.4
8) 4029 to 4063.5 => 12.8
